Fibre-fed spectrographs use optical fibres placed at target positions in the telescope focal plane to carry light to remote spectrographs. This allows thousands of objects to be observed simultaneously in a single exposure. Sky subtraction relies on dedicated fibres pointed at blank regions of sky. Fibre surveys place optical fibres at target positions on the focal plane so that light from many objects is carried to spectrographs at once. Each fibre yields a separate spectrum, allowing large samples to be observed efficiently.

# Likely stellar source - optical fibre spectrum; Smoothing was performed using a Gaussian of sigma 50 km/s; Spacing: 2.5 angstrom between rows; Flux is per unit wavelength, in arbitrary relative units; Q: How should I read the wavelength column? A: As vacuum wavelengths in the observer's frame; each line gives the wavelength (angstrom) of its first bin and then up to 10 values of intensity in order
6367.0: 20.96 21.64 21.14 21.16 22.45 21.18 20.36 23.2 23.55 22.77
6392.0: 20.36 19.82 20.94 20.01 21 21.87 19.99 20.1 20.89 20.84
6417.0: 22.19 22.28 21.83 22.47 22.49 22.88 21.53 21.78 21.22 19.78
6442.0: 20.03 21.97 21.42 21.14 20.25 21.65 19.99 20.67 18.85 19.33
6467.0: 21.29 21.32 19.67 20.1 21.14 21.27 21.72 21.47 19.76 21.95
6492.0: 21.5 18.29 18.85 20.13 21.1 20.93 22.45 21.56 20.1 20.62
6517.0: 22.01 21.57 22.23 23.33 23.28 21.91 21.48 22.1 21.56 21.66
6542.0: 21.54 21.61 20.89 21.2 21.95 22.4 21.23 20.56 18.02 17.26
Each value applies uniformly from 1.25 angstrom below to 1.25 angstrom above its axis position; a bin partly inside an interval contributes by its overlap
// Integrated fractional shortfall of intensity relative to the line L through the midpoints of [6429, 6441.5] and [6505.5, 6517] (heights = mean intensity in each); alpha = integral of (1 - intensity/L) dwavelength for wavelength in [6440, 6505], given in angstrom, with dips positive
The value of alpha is 2.1 angstrom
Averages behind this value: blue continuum 21.3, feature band 20.6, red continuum 21.3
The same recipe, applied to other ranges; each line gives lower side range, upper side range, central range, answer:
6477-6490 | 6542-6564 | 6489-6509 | 0.5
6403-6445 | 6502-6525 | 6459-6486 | 1.1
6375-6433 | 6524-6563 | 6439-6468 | 1.3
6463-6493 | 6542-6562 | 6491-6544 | -0.8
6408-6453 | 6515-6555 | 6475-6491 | 0.3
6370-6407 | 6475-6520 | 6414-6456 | -0.7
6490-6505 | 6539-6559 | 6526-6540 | -0.6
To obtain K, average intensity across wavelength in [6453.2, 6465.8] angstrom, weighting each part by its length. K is 20.1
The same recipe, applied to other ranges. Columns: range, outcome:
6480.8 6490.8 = 21.2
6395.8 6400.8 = 20.5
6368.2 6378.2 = 21.6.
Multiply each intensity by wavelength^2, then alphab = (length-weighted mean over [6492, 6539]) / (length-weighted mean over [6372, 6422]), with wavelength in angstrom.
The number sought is 1.04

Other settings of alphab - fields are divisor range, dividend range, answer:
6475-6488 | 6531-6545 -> 1.05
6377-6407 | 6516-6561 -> 1.07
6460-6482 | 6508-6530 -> 1.08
